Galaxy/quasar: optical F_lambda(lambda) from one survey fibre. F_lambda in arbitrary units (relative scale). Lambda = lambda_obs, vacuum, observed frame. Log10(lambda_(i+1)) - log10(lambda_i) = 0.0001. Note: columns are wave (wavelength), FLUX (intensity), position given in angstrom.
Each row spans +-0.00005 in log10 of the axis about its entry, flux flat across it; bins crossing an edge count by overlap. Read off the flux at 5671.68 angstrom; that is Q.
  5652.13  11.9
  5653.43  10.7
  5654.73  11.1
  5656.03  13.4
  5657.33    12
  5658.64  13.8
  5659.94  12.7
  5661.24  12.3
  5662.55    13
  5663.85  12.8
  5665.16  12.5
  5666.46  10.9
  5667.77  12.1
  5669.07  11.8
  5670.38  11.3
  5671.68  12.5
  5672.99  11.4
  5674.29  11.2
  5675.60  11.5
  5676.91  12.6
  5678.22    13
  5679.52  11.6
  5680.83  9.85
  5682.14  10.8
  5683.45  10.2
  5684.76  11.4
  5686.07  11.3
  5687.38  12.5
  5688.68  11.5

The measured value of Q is 12.5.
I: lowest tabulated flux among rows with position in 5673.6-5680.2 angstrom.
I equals 11.2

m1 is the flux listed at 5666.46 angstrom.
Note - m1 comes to 10.9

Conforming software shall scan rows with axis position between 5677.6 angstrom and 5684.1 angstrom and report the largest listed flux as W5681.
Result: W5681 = 13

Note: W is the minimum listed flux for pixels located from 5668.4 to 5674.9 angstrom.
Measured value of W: 11.2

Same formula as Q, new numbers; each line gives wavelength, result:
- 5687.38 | 12.5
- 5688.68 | 11.5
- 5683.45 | 10.2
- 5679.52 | 11.6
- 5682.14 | 10.8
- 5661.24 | 12.3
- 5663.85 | 12.8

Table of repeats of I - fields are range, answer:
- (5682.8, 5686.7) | 10.2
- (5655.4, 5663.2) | 12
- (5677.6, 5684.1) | 9.85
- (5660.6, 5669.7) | 10.9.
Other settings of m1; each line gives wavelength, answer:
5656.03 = 13.4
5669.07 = 11.8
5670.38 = 11.3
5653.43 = 10.7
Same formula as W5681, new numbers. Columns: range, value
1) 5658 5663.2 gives 13.8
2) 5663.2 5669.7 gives 12.8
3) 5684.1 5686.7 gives 11.4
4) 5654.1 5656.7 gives 13.4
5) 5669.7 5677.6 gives 12.6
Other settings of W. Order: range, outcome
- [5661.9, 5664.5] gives 12.8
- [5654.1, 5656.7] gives 11.1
